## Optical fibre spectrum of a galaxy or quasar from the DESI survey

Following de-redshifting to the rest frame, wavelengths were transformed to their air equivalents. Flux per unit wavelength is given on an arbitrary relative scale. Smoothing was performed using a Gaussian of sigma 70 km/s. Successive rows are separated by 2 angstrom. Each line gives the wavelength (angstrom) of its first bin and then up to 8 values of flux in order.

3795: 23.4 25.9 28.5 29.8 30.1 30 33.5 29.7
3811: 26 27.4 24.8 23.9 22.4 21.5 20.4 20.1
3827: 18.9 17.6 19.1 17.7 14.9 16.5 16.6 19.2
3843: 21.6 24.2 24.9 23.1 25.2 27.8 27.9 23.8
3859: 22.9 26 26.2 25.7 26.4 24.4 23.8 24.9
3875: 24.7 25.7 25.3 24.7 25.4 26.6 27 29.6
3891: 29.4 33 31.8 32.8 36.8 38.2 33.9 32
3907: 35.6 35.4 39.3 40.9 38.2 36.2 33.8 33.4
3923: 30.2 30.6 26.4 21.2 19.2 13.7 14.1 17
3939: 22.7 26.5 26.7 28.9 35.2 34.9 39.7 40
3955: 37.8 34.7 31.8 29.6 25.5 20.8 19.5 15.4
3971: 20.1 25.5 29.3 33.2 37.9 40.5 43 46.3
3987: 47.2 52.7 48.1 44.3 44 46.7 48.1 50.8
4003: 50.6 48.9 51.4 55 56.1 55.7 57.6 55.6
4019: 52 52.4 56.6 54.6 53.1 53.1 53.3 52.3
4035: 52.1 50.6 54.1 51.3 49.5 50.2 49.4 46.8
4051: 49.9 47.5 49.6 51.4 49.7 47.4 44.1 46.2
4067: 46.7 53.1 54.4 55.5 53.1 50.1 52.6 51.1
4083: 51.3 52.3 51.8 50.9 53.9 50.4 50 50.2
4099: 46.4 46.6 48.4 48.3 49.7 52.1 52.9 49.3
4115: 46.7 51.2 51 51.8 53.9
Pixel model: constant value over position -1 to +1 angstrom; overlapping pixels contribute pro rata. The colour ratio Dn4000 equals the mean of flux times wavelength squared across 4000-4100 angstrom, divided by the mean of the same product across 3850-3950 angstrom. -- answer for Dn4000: 1.95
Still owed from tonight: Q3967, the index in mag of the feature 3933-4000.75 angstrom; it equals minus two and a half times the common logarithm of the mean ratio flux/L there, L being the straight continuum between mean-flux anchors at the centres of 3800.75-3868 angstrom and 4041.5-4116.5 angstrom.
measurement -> 0.15 mag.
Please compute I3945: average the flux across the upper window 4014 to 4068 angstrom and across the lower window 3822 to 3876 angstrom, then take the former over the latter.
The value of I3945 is 2.3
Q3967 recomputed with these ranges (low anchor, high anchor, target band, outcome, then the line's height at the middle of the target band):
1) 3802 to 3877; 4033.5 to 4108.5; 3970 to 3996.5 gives 0.021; 40.1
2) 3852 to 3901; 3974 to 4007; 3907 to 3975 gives 0.264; 37.2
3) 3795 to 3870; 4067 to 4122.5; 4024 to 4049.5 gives -0.153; 44.9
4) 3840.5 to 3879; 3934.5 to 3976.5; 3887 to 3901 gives -0.244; 25.8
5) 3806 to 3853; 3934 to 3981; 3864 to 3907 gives -0.155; 24.9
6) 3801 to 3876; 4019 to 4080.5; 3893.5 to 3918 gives -0.110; 32.4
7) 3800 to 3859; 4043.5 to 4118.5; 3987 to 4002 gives -0.170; 40.9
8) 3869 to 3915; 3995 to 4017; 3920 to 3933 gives 0.391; 37.2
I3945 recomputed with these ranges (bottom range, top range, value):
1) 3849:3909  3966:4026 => 1.58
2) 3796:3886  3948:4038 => 1.79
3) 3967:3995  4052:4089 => 1.37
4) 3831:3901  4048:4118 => 1.98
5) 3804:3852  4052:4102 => 2.24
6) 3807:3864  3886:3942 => 1.32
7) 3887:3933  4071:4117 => 1.58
